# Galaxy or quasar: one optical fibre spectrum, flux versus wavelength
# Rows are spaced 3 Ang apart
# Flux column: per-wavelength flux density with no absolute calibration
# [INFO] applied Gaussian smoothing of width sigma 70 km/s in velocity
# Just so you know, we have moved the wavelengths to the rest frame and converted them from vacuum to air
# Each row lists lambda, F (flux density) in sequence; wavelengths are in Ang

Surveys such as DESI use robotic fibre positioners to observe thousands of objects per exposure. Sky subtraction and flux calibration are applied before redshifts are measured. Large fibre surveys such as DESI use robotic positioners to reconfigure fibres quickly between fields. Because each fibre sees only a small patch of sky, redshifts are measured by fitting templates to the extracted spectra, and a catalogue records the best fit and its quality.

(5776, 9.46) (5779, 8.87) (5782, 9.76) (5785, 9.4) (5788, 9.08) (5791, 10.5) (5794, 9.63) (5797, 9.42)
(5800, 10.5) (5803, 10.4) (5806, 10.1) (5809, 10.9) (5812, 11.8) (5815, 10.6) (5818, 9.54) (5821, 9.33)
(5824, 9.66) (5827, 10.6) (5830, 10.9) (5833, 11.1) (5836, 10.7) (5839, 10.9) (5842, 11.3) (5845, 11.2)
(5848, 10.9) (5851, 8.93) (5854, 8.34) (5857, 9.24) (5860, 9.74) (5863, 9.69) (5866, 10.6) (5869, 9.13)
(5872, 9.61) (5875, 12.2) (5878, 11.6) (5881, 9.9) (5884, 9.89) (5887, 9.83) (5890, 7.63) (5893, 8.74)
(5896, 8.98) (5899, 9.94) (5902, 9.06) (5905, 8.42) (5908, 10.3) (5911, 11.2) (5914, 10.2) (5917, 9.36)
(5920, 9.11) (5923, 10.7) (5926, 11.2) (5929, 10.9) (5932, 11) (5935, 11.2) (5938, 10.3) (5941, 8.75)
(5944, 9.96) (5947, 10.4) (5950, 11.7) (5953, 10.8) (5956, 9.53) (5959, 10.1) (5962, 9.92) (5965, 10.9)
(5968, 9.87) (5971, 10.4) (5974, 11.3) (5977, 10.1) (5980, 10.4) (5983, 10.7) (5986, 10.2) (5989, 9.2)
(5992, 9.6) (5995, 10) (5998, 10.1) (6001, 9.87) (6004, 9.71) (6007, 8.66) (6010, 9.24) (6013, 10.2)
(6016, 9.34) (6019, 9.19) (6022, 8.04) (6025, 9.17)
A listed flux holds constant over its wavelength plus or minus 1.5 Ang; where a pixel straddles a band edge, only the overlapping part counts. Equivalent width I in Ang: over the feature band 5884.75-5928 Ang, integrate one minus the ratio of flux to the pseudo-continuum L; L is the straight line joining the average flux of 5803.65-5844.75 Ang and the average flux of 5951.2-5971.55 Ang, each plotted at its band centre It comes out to 3.1 Ang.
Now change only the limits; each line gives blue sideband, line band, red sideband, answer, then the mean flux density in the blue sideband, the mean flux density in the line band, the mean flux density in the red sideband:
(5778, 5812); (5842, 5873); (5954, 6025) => 0.4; 9.97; 9.82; 9.84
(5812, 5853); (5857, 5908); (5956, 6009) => 3.1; 10.5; 9.69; 10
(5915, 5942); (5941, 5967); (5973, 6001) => -0.2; 10.3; 10.3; 10.1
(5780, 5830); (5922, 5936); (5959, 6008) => -1.3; 10.1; 11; 10.1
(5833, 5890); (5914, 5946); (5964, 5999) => -0.2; 10.2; 10.2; 10.2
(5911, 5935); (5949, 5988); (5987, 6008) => -1.9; 10.5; 10.4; 9.63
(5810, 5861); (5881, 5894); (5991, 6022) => 1.2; 10.3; 9.13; 9.52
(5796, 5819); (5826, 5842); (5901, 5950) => -0.8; 10.4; 10.9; 10.2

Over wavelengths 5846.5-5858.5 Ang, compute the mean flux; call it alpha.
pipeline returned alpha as 9.35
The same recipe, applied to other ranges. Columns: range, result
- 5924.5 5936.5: 11.1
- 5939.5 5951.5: 10.2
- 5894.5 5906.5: 9.1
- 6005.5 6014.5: 9.37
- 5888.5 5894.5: 8.19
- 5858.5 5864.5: 9.71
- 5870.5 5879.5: 11.1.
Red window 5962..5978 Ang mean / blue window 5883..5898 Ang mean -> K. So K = 1.16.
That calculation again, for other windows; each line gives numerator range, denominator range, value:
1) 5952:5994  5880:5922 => 1.08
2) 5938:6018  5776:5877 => 0.99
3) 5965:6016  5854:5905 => 1.03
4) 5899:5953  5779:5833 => 1.01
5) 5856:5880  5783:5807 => 1.04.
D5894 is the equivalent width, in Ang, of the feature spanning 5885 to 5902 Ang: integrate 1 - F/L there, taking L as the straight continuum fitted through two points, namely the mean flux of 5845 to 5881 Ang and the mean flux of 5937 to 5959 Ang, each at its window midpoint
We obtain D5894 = 1.76 Ang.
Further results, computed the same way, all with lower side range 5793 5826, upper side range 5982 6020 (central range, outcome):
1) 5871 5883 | -1.0 Ang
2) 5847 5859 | 0.9 Ang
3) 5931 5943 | -0.5 Ang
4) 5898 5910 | 0.6 Ang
